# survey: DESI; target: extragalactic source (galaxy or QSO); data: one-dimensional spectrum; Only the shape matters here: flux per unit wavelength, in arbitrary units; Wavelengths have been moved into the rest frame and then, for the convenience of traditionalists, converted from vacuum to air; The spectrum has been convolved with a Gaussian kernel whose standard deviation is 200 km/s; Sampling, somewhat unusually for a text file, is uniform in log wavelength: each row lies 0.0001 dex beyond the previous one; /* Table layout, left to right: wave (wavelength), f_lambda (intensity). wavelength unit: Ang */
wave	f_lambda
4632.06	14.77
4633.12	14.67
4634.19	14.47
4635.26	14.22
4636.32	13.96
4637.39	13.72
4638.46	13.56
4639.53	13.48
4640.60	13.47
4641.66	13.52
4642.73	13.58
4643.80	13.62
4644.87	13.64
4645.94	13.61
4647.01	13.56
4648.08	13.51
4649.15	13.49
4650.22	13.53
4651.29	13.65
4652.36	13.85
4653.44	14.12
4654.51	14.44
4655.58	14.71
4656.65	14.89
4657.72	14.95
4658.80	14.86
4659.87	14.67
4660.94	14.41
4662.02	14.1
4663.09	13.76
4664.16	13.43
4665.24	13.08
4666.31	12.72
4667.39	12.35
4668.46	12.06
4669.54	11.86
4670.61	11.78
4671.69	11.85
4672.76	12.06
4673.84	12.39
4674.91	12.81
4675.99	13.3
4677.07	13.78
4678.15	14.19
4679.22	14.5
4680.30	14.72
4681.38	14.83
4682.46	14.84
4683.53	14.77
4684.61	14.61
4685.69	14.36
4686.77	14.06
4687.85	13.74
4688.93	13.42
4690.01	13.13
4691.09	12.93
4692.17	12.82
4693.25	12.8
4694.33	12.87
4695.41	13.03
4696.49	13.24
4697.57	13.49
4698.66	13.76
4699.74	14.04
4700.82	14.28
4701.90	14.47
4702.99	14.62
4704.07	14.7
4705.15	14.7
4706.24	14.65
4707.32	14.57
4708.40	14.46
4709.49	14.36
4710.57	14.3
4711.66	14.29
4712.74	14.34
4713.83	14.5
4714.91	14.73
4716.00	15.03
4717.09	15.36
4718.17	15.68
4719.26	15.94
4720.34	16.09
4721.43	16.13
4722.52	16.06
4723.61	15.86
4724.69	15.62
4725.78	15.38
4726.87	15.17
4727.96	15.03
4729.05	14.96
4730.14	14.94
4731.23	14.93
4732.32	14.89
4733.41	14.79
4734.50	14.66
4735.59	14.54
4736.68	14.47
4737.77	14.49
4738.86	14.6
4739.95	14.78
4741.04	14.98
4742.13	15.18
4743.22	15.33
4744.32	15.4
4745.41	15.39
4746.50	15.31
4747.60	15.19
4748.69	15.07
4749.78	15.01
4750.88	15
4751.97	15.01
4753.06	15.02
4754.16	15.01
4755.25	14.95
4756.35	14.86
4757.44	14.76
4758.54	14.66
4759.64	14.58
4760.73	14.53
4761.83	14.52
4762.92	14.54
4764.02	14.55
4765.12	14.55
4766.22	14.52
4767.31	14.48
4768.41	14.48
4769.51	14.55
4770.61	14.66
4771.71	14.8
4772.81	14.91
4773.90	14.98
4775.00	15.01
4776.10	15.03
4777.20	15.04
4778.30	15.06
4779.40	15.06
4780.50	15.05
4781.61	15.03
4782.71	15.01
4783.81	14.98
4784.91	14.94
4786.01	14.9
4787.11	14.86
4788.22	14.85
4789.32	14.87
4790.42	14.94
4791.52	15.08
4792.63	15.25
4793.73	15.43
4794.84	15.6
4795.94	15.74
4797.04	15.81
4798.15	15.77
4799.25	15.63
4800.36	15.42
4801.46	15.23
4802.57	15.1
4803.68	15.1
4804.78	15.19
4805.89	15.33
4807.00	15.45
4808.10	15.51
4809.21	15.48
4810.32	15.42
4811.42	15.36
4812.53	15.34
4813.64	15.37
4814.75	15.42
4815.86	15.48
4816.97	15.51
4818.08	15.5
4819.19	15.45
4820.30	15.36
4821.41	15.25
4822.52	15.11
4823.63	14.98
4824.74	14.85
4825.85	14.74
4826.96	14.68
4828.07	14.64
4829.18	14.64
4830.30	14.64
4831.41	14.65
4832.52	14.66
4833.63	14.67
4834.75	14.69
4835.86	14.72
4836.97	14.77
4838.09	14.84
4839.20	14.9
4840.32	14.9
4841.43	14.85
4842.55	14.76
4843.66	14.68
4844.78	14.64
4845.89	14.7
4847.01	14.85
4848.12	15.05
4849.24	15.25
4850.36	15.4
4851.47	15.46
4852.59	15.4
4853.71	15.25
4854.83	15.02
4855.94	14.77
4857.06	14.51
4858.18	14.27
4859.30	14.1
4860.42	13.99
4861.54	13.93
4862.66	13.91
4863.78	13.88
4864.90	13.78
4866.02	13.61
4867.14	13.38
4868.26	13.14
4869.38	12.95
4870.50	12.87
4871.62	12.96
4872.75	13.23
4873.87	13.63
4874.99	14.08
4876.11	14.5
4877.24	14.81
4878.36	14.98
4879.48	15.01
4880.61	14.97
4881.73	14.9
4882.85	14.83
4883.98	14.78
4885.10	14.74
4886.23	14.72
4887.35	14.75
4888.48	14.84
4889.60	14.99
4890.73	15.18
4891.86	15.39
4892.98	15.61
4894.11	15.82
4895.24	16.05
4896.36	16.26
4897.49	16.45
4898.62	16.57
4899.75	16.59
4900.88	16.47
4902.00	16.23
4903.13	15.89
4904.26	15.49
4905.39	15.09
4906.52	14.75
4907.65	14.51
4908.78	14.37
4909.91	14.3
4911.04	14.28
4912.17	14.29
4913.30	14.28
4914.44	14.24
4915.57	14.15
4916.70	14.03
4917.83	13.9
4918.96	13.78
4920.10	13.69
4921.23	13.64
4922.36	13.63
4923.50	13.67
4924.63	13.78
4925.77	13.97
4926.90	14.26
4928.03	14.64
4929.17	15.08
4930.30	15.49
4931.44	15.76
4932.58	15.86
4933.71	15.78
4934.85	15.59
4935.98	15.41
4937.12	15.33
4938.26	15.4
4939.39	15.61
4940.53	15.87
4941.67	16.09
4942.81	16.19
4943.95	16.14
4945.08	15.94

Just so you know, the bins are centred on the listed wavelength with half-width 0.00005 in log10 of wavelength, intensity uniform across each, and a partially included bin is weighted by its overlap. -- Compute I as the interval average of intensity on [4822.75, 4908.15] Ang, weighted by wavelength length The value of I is 14.8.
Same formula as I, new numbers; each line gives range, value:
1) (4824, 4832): 14.7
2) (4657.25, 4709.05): 13.7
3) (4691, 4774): 14.7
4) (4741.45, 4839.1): 15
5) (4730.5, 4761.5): 14.9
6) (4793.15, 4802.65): 15.5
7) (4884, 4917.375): 15.2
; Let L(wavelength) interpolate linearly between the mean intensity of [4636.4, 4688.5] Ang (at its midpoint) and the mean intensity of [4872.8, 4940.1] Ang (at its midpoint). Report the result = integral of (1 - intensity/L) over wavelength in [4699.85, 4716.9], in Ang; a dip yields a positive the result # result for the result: -0.8 Ang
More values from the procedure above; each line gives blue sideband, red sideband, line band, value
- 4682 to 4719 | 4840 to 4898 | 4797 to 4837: -1.9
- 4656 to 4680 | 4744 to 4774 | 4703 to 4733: -1.9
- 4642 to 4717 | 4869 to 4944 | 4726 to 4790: -3.1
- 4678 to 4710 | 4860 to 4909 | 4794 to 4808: -1.0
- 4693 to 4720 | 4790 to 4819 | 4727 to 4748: -0.4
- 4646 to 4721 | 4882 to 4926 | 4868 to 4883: 0.7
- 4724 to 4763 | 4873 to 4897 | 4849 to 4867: 0.6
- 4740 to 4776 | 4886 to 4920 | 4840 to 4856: 0.0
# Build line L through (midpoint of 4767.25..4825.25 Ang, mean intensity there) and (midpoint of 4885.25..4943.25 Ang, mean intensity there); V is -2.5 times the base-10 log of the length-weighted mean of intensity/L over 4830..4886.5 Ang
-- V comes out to 0.047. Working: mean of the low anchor 15.2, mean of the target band 14.5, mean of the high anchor 15.1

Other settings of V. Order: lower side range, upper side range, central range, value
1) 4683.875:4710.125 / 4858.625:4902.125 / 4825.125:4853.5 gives -0.03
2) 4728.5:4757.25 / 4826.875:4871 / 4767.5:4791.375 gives -0.01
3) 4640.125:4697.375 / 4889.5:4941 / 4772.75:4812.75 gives -0.07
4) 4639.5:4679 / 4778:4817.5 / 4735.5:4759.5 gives -0.02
